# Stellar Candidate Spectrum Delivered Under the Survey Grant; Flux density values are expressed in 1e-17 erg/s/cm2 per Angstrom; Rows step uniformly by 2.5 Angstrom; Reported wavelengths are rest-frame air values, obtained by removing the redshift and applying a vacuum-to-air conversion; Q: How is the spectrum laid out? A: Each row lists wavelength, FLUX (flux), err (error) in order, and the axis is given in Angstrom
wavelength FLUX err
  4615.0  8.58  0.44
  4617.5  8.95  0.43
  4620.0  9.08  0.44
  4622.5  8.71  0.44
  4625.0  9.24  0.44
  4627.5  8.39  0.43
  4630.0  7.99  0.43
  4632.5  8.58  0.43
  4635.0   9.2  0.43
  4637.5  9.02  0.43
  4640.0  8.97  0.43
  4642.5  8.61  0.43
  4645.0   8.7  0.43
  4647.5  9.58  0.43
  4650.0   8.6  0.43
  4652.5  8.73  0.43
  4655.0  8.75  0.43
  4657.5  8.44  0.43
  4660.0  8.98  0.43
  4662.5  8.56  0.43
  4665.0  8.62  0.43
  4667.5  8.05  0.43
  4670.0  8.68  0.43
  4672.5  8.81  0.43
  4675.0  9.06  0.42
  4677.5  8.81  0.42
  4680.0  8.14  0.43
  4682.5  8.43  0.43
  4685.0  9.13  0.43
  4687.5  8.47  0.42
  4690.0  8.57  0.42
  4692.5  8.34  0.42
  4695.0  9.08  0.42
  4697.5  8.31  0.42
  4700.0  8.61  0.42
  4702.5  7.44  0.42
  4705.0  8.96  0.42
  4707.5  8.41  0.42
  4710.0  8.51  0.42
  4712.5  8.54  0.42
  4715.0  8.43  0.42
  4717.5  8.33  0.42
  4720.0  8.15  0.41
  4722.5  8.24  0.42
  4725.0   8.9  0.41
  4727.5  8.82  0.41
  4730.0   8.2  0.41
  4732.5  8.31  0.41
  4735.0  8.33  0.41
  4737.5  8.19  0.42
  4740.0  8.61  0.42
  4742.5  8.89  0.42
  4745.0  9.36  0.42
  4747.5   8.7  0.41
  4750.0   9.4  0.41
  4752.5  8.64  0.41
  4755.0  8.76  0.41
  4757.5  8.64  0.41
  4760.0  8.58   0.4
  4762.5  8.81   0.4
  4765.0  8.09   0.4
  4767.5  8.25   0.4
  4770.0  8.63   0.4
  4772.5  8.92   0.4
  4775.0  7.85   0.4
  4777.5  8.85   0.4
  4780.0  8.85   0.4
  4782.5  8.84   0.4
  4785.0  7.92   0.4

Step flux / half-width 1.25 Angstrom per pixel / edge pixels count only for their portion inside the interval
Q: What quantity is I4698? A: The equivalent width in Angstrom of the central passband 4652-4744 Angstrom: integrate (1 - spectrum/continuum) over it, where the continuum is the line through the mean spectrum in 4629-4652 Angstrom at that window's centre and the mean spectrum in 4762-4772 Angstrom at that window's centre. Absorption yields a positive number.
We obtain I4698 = 1.19 Angstrom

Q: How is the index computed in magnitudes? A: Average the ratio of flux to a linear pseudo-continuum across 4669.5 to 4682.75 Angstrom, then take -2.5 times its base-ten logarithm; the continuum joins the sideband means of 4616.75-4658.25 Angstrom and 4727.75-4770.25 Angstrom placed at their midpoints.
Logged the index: 0.008 mag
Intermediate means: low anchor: 8.8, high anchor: 8.62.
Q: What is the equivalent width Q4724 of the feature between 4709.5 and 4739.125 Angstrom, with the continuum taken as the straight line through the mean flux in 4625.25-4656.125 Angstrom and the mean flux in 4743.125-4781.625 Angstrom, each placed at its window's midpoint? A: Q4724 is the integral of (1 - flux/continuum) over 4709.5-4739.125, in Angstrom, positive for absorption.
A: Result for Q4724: 1.0 Angstrom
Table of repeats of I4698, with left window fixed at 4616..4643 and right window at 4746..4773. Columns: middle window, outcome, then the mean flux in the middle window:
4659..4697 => 0.5 Angstrom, 8.64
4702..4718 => 0.6 Angstrom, 8.42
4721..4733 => 0.3 Angstrom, 8.5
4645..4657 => -0.1 Angstrom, 8.86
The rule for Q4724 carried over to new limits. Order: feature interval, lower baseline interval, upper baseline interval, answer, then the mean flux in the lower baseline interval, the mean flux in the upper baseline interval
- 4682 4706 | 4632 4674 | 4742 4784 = 0.6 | 8.76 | 8.7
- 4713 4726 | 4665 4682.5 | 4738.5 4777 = 0.3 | 8.58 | 8.68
